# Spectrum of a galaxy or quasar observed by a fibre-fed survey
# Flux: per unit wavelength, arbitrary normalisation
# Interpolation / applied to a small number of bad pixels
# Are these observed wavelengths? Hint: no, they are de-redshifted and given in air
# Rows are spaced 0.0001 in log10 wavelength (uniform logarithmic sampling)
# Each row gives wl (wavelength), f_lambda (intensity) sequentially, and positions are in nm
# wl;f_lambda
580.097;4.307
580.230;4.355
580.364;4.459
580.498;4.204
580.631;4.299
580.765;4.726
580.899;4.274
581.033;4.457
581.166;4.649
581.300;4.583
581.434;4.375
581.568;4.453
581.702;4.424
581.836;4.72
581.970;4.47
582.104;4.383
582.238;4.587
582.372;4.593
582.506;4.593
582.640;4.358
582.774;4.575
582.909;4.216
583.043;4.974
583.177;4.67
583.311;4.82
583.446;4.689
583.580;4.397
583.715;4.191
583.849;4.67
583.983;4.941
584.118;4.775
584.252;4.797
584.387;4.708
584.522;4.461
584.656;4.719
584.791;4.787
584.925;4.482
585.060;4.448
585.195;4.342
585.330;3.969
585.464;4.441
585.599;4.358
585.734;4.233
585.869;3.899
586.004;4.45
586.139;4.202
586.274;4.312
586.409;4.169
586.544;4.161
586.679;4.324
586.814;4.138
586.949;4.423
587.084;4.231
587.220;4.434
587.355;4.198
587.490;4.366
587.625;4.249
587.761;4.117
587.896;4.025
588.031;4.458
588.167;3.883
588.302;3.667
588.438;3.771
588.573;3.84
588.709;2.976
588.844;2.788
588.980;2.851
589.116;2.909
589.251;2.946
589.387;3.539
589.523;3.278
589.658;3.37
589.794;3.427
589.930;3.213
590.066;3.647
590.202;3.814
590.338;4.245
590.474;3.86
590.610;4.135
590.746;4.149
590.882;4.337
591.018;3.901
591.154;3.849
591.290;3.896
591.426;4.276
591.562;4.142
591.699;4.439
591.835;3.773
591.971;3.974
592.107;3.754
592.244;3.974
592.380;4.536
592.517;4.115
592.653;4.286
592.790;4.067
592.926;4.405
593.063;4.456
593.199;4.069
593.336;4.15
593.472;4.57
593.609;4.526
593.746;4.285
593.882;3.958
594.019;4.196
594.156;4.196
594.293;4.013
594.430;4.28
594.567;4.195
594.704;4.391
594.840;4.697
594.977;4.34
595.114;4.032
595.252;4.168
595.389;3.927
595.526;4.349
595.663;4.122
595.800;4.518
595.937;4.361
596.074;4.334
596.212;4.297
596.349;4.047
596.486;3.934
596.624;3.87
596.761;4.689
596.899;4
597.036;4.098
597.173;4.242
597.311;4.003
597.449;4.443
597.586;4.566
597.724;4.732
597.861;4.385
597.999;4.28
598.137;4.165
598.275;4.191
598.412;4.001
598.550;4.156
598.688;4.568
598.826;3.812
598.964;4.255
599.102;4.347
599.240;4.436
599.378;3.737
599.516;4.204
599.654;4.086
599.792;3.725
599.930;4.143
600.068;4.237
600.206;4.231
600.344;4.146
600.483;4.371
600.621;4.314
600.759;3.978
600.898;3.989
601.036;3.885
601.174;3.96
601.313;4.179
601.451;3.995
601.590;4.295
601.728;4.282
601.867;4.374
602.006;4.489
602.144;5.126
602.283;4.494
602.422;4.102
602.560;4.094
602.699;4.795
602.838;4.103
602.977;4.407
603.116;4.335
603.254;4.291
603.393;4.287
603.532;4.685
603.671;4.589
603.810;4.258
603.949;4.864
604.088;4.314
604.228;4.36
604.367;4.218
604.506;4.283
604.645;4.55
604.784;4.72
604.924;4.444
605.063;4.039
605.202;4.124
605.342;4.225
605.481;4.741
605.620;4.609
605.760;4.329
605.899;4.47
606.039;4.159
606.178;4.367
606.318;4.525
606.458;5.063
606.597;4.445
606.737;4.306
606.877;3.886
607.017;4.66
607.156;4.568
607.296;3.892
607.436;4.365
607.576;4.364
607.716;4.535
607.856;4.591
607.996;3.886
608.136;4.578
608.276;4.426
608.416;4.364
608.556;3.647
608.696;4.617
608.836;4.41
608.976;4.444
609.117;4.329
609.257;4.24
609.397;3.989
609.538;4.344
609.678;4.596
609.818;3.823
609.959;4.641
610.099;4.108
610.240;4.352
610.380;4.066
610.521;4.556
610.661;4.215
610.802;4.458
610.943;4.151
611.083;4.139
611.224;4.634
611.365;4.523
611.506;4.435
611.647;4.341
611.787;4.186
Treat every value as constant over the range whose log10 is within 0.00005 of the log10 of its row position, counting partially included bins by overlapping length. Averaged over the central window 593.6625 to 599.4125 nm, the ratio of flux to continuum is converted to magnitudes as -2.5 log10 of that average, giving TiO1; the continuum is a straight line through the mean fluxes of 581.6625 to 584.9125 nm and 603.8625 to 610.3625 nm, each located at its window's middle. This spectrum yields 0.06 mag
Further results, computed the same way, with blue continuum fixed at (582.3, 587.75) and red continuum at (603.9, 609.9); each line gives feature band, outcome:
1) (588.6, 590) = 0.369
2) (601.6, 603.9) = -0.011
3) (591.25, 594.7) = 0.057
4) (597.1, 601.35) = 0.052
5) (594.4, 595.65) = 0.037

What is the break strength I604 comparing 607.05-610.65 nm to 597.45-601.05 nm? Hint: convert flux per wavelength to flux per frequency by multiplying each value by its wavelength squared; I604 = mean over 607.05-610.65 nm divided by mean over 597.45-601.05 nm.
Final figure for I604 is 1.06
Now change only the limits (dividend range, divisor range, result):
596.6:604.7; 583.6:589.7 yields 1.09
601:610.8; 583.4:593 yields 1.13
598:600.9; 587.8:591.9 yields 1.15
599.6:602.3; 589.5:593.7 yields 1.08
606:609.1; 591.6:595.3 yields 1.09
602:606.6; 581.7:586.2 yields 1.05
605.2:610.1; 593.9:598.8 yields 1.07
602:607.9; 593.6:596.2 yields 1.07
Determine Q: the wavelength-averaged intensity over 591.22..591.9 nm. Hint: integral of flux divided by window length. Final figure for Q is 4.11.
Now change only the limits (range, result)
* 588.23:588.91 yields 3.42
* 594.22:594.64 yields 4.16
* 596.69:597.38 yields 4.21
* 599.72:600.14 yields 4.04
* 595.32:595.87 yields 4.23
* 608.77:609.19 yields 4.39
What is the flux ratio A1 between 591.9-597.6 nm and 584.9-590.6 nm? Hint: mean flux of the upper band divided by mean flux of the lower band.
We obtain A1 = 1.08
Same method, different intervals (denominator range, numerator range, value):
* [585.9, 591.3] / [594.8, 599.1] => 1.10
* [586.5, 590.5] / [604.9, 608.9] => 1.16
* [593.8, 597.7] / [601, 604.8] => 1.03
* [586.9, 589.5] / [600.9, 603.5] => 1.15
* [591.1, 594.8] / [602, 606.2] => 1.06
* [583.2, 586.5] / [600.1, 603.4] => 0.96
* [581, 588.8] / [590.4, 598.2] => 0.96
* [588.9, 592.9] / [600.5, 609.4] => 1.14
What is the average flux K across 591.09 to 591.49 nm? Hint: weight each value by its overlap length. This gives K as 4.01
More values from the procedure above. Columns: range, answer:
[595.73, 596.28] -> 4.38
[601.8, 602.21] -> 4.66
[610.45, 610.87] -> 4.41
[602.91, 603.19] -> 4.38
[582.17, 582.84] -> 4.54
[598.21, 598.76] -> 4.23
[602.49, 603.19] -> 4.35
